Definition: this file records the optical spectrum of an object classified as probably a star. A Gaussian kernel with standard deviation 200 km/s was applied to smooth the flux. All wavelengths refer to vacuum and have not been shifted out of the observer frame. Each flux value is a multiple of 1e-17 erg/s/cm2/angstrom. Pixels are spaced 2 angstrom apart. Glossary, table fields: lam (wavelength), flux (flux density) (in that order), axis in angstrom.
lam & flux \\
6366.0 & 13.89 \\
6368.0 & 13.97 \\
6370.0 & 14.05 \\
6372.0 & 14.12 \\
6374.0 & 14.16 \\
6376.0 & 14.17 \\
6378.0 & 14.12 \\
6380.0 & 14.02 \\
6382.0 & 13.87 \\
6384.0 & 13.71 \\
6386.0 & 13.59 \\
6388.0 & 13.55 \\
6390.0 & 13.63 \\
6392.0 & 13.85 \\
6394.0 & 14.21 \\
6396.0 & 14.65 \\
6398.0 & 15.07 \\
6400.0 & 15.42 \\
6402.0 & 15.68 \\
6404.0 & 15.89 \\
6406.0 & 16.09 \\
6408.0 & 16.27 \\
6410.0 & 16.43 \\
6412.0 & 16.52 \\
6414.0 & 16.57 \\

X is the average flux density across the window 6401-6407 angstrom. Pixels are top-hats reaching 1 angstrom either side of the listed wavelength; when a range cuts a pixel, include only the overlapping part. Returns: 15.9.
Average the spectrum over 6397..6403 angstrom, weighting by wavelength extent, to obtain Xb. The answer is 15.4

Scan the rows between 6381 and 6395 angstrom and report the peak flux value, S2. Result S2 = 14.21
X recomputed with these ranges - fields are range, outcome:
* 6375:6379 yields 14.1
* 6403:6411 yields 16.2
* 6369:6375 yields 14.1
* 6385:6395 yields 13.8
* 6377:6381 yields 14.1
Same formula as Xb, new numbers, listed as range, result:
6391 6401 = 14.6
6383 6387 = 13.7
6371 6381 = 14.1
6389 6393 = 13.7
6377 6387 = 13.9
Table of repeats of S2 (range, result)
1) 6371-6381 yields 14.17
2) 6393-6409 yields 16.27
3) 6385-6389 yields 13.59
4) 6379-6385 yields 14.02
